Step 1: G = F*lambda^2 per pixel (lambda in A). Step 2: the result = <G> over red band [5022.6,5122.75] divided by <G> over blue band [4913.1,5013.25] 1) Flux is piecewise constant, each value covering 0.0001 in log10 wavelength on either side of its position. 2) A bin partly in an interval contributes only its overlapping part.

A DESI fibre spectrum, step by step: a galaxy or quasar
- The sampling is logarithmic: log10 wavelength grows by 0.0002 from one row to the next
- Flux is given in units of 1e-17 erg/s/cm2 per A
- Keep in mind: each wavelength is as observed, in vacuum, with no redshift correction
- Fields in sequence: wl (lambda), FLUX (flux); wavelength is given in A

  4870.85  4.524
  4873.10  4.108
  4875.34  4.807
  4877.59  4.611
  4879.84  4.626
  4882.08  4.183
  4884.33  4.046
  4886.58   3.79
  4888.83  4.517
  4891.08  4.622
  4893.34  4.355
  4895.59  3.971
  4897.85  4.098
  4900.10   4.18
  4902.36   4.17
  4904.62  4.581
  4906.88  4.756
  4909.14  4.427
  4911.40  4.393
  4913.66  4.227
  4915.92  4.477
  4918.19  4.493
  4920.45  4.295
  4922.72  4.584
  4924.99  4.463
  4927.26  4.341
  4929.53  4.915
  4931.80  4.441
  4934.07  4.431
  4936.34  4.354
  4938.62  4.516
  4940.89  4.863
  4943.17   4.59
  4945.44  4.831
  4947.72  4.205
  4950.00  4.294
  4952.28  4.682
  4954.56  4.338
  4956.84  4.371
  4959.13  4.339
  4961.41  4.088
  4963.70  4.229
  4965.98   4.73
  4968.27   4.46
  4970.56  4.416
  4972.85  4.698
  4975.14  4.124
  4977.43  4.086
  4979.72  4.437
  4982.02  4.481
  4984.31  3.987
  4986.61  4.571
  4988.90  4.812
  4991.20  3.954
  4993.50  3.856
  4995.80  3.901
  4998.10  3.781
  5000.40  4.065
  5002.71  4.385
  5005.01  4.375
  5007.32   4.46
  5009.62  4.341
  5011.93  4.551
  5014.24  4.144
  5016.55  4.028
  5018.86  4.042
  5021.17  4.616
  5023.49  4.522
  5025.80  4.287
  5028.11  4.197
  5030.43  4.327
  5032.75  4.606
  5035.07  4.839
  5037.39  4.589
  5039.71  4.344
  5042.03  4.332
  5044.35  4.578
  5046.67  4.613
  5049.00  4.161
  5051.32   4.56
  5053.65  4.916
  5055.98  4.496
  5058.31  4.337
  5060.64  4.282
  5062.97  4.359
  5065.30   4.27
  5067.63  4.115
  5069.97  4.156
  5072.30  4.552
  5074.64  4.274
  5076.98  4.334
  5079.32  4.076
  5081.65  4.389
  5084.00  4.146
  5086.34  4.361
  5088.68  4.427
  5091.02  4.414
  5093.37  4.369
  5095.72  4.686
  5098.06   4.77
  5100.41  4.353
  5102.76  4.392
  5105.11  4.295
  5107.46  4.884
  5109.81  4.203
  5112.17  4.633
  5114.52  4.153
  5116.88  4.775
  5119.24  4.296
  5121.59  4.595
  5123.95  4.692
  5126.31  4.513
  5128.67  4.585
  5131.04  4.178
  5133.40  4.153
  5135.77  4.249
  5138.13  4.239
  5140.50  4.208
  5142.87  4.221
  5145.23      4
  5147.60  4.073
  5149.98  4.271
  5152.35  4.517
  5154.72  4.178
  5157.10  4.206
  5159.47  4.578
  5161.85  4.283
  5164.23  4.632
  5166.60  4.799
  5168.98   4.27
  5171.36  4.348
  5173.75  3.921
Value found 1.05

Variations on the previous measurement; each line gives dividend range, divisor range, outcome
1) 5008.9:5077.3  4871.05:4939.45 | 1.06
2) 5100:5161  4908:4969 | 1.06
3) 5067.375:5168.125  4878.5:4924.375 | 1.10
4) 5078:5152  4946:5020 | 1.07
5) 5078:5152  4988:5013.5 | 1.09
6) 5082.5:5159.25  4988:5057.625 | 1.04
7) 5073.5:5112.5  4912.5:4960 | 1.05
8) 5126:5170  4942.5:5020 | 1.07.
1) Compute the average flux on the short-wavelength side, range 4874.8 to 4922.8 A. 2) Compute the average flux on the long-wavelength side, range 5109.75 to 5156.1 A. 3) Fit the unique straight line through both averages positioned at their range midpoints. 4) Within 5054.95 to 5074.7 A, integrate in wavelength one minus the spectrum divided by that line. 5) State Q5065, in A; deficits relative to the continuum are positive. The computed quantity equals 0.1 A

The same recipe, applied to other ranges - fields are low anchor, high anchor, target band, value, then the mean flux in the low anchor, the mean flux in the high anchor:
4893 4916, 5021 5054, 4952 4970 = 0.0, 4.32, 4.49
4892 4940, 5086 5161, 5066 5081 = 0.5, 4.41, 4.39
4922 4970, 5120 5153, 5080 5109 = -0.6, 4.48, 4.32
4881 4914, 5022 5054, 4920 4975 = -1.5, 4.29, 4.48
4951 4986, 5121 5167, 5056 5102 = 0.0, 4.37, 4.35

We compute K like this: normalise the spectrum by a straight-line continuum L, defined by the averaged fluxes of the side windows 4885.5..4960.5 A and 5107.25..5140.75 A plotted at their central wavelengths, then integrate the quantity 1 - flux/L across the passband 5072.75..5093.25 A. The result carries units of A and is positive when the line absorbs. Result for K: 0.47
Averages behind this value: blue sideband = 4.42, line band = 4.31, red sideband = 4.42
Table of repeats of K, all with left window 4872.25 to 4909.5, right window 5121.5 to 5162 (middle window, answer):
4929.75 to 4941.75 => -0.6 A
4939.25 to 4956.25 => -0.8 A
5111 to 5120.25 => -0.3 A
